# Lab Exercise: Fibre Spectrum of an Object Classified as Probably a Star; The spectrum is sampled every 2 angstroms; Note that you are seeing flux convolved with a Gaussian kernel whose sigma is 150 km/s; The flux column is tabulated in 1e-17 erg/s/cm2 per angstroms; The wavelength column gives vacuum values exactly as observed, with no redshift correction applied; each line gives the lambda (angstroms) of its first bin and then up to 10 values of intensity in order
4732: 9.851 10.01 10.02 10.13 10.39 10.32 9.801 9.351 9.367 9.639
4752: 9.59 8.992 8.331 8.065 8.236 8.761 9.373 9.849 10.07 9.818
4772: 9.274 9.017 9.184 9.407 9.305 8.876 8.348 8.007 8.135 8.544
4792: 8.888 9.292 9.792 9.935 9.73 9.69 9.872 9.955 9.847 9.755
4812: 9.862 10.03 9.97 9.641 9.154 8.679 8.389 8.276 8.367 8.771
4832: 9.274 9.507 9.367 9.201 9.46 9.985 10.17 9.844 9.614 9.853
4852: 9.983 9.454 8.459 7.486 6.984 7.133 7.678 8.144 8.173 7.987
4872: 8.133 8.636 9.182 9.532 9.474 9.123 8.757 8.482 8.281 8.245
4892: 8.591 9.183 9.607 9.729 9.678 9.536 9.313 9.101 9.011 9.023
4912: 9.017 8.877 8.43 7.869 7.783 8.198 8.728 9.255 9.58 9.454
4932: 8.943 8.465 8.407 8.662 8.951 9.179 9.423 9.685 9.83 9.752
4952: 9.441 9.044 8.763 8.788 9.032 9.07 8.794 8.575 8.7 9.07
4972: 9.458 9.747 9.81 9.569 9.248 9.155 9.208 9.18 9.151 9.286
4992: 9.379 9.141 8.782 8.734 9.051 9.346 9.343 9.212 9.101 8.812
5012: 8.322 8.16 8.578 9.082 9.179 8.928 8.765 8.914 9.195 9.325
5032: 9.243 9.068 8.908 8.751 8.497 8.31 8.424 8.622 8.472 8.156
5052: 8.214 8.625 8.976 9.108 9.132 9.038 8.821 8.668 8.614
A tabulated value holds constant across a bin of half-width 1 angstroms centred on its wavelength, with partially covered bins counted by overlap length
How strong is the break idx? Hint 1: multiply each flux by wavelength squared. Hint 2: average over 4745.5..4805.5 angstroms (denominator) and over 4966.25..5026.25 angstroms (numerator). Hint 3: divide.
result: 1.08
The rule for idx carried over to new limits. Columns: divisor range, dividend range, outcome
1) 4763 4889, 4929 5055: 1.06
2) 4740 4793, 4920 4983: 1.08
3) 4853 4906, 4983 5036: 1.10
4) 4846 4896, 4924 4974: 1.09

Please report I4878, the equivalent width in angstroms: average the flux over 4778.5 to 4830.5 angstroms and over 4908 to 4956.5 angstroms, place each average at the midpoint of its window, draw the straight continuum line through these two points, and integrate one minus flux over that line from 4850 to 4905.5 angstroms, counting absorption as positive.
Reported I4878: 2.0 angstroms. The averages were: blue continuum 9.2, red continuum 8.95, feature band 8.73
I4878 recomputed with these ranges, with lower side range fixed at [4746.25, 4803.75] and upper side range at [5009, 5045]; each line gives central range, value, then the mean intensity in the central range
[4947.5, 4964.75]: -0.50 angstroms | 9.15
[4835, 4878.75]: 0.95 angstroms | 8.84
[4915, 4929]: 0.62 angstroms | 8.55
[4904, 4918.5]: 0.21 angstroms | 8.83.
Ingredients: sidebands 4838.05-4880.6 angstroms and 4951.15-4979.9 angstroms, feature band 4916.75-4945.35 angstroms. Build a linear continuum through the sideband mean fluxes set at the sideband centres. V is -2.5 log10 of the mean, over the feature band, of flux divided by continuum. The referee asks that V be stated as 0.03 mag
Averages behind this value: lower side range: 8.83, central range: 8.79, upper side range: 9.13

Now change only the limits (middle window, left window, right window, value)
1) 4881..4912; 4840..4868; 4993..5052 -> -0.03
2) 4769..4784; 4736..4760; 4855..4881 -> -0.01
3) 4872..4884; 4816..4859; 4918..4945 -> 0.00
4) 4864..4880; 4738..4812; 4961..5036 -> 0.08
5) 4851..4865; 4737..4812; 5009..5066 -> 0.12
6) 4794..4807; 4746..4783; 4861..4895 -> -0.09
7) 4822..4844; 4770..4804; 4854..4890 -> -0.05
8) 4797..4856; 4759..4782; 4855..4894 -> -0.08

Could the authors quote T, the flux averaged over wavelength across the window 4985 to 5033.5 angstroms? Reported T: 9.01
